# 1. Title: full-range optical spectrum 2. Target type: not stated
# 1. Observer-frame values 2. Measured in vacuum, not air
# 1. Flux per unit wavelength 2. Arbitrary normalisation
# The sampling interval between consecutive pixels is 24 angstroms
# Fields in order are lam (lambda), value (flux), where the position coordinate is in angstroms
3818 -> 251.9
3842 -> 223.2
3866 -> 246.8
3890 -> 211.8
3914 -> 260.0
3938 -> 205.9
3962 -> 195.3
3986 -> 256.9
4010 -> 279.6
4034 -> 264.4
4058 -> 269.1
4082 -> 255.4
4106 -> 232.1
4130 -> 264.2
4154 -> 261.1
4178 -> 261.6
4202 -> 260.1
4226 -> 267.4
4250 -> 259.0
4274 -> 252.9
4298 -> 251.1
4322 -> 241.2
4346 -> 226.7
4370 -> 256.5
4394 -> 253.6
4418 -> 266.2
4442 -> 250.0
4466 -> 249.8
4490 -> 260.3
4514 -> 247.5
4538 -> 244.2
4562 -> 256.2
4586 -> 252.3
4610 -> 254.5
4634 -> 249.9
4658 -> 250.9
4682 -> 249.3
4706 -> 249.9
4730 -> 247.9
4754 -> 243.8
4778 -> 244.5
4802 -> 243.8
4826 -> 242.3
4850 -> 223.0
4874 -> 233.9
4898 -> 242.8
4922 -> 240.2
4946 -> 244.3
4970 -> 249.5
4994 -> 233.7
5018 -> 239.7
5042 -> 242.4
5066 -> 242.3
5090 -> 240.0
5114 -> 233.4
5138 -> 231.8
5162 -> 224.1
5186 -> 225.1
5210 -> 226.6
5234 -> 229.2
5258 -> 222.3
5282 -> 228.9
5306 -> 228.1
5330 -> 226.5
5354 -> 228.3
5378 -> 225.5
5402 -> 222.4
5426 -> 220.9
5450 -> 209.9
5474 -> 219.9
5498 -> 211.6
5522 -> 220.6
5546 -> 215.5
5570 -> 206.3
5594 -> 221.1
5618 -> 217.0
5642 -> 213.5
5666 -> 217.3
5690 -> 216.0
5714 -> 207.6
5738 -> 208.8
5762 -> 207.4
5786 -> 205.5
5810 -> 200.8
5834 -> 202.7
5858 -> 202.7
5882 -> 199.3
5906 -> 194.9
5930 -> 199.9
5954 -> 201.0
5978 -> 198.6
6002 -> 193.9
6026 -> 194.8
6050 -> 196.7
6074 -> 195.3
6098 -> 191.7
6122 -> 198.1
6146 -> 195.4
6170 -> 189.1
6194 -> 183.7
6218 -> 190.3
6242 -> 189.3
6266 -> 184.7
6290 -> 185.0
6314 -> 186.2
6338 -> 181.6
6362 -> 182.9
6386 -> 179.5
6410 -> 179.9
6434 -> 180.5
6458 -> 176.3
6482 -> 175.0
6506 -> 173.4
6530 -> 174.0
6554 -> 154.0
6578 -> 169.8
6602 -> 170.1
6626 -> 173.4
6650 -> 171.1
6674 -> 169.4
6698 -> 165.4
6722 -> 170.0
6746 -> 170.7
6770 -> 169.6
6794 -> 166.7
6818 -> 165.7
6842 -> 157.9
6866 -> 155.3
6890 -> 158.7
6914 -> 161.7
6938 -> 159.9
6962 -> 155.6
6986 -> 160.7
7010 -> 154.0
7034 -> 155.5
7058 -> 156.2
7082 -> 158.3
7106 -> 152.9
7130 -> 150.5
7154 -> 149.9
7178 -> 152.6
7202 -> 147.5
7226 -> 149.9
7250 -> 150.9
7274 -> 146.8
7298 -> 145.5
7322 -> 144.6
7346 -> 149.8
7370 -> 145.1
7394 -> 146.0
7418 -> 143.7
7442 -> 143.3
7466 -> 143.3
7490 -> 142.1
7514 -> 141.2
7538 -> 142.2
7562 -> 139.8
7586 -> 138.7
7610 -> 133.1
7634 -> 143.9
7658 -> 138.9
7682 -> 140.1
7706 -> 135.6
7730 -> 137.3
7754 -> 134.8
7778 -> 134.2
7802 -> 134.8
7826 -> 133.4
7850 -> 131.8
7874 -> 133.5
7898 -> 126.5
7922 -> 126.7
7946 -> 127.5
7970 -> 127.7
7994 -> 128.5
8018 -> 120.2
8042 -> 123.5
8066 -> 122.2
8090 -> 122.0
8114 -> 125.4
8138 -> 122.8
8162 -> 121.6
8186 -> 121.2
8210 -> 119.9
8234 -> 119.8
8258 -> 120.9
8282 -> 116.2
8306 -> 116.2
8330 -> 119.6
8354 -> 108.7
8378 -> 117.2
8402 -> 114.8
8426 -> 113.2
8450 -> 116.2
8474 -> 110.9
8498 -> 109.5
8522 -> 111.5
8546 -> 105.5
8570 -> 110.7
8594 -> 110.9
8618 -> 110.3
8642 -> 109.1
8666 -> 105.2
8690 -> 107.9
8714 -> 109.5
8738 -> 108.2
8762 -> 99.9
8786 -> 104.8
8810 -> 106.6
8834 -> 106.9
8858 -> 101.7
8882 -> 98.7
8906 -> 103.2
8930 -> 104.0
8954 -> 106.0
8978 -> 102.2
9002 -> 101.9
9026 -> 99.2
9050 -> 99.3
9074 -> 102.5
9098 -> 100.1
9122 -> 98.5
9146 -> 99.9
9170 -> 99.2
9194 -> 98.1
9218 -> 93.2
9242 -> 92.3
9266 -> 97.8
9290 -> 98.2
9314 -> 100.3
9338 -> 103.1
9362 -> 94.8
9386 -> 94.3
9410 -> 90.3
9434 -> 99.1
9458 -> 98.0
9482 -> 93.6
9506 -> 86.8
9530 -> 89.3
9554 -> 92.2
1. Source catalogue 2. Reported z 0.00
